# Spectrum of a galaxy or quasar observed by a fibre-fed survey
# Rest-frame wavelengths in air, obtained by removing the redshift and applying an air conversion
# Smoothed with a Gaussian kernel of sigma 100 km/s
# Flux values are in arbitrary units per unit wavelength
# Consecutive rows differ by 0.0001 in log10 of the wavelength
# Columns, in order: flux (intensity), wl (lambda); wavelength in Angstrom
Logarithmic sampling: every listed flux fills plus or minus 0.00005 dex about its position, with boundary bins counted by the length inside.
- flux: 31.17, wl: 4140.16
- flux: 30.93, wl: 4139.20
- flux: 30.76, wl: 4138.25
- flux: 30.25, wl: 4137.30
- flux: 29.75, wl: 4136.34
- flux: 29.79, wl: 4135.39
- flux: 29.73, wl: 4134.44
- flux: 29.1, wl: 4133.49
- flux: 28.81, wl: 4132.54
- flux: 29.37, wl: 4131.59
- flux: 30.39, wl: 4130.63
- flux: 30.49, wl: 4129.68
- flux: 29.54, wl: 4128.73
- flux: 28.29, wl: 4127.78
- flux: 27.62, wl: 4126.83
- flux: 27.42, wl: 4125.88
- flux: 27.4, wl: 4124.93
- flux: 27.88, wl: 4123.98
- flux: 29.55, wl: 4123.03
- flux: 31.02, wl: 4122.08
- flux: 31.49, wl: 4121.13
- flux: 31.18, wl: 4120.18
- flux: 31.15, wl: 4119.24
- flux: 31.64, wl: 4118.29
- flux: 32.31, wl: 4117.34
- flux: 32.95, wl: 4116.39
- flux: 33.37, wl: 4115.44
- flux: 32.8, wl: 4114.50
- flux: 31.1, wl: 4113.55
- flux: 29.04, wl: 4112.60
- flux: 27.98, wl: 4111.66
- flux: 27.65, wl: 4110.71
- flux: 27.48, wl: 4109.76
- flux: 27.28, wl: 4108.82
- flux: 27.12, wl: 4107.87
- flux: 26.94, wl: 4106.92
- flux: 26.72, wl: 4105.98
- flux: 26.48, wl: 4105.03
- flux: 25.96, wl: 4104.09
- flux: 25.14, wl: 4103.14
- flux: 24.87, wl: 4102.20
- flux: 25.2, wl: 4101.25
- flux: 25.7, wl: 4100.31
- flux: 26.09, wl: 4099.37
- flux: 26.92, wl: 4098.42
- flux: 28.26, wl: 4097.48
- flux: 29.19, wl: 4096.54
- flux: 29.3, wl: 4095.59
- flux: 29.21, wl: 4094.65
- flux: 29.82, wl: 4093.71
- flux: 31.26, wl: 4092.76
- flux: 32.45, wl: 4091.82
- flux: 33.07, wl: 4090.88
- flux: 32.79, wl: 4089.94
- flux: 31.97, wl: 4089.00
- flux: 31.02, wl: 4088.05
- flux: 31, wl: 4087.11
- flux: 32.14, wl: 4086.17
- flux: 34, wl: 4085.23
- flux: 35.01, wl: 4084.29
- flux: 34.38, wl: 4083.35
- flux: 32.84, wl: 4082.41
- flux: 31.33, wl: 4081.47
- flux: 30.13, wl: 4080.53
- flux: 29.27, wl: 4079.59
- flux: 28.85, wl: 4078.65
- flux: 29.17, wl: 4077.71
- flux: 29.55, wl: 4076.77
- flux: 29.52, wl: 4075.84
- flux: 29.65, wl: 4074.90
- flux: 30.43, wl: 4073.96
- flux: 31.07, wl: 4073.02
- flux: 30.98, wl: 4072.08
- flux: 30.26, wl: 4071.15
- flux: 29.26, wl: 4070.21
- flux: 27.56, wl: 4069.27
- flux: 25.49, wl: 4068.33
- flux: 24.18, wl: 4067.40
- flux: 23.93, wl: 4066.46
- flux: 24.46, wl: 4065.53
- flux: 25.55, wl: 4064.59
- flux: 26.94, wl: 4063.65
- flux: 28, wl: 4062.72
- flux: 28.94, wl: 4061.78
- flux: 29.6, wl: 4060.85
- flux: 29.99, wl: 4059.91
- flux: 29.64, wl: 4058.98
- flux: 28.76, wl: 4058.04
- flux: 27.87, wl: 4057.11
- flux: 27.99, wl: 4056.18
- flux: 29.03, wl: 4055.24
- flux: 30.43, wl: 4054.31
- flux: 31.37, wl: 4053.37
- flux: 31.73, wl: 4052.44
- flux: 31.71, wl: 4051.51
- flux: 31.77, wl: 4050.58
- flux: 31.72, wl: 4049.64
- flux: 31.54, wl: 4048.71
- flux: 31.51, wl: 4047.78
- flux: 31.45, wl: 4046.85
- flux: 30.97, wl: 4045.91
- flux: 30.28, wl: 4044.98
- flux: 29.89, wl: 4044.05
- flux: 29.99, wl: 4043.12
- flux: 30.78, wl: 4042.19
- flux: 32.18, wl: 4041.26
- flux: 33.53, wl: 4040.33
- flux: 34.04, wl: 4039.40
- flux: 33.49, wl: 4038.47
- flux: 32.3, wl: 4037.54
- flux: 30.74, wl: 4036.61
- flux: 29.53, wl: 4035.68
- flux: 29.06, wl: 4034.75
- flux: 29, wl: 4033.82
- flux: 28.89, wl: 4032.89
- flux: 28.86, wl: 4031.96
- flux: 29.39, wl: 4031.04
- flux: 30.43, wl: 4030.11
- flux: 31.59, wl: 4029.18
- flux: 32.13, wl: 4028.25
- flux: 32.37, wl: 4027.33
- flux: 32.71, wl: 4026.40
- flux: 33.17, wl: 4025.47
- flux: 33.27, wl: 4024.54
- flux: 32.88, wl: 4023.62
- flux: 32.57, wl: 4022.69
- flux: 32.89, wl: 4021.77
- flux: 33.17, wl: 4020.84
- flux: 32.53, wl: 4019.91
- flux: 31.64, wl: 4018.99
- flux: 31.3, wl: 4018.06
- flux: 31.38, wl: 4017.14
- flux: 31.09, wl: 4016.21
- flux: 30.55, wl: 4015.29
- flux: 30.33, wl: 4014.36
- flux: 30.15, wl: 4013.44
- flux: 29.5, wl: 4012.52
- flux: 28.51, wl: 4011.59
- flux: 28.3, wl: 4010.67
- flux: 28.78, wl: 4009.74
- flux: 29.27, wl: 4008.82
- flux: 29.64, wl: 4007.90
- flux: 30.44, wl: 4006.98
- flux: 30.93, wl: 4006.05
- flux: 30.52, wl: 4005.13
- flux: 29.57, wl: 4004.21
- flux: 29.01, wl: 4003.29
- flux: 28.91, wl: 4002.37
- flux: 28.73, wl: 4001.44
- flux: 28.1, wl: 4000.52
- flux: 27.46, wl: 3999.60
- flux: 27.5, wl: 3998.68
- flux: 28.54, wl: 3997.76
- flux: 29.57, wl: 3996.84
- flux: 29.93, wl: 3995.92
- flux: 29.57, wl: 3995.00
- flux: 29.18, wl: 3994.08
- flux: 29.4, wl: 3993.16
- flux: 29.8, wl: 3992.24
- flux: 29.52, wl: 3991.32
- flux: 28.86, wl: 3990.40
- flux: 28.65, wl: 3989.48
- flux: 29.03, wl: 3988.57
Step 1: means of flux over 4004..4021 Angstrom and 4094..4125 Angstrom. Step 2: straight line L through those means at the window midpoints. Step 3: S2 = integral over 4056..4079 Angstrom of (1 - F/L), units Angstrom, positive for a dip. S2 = 0.87 Angstrom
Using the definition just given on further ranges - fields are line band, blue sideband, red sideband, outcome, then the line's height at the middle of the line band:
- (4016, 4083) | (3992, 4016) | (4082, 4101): -0.5 Angstrom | 30.1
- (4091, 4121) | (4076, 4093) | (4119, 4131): 1.6 Angstrom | 30.5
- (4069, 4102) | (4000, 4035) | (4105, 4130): -0.5 Angstrom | 29.8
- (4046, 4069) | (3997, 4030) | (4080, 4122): 1.0 Angstrom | 30.2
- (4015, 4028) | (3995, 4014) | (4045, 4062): -1.2 Angstrom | 29.6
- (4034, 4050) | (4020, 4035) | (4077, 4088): 0.1 Angstrom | 31.5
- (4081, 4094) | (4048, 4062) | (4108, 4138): -1.0 Angstrom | 30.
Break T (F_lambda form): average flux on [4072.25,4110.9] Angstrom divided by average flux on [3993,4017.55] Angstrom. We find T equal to 1.00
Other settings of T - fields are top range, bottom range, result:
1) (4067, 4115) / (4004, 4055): 0.94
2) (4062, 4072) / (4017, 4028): 0.82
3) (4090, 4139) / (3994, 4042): 0.95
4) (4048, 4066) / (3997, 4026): 0.97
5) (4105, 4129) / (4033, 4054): 0.94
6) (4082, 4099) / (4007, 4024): 1.02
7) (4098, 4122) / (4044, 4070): 0.99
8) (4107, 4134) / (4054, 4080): 1.04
